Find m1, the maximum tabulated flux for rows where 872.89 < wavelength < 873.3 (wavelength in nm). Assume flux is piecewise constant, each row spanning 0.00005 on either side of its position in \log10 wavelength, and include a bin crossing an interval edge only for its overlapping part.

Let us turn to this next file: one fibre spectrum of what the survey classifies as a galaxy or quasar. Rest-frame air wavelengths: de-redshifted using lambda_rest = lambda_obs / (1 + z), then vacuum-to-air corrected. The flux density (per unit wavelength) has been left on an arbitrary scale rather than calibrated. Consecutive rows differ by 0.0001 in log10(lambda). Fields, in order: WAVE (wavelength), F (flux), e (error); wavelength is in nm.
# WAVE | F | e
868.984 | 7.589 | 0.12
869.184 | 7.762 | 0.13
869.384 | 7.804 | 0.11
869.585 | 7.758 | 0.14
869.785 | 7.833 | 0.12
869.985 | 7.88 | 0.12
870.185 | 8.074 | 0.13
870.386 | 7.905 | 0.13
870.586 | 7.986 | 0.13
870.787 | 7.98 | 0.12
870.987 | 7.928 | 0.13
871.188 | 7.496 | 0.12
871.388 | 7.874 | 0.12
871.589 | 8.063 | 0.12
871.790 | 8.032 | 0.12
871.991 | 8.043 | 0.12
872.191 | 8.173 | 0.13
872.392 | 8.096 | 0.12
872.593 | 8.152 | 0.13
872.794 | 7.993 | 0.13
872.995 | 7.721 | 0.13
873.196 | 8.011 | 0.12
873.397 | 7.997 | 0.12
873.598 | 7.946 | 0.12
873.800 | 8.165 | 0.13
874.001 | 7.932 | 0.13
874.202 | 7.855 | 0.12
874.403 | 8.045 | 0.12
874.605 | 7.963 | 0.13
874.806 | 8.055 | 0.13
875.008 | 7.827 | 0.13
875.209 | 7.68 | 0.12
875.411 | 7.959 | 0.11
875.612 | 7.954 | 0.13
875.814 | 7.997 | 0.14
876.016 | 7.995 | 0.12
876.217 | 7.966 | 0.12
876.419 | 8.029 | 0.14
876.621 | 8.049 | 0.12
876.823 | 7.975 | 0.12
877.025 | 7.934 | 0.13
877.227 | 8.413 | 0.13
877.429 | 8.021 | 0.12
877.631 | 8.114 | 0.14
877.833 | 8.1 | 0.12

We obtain 8.011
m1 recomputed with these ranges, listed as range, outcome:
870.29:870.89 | 7.986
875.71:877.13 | 8.049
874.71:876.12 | 8.055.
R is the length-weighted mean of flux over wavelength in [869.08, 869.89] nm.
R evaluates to 7.79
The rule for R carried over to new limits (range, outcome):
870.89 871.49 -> 7.76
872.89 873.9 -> 7.96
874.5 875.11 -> 7.94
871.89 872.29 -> 8.12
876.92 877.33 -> 8.17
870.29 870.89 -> 7.96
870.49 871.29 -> 7.85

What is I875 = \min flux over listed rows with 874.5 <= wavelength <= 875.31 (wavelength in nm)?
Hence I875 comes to 7.68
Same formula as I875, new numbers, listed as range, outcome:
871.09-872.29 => 7.496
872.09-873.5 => 7.721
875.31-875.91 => 7.954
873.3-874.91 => 7.855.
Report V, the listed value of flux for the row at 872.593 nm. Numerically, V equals 8.152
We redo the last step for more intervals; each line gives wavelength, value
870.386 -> 7.905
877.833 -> 8.1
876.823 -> 7.975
